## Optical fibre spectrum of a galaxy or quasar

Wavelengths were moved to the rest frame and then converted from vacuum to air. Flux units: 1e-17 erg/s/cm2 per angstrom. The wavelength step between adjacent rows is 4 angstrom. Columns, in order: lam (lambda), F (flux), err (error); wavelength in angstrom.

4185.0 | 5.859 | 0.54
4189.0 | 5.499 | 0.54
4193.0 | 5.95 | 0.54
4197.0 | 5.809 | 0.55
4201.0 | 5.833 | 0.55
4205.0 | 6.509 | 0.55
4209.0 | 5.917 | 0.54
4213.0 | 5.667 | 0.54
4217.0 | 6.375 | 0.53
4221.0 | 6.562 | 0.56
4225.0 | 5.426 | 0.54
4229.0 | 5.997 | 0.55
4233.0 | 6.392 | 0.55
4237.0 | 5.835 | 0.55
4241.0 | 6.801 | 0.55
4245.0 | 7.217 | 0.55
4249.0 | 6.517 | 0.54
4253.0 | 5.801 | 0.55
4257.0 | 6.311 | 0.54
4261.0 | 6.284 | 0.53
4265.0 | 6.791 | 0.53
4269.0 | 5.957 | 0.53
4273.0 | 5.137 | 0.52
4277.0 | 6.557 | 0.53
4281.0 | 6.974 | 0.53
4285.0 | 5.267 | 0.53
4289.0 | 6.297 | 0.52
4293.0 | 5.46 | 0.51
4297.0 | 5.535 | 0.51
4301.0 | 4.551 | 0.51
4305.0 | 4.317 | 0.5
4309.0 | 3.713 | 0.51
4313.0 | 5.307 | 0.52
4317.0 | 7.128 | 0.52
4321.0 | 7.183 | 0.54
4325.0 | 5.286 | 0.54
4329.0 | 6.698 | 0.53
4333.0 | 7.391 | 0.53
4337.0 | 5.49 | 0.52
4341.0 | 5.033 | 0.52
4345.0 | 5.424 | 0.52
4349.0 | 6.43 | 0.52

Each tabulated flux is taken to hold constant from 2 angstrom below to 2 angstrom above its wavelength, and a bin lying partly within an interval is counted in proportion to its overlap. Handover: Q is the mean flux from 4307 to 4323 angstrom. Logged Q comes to 5.83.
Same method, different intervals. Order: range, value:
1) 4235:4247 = 6.62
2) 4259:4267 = 6.54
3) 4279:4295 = 6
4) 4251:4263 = 6.13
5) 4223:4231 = 5.71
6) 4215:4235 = 6.15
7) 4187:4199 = 5.75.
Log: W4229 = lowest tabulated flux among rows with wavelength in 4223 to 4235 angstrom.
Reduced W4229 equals 5.426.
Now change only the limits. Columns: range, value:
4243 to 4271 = 5.801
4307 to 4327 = 3.713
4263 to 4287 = 5.137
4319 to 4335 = 5.286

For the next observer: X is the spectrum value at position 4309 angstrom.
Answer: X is 3.713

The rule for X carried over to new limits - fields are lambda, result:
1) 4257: 6.311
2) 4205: 6.509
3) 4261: 6.284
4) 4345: 5.424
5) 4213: 5.667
